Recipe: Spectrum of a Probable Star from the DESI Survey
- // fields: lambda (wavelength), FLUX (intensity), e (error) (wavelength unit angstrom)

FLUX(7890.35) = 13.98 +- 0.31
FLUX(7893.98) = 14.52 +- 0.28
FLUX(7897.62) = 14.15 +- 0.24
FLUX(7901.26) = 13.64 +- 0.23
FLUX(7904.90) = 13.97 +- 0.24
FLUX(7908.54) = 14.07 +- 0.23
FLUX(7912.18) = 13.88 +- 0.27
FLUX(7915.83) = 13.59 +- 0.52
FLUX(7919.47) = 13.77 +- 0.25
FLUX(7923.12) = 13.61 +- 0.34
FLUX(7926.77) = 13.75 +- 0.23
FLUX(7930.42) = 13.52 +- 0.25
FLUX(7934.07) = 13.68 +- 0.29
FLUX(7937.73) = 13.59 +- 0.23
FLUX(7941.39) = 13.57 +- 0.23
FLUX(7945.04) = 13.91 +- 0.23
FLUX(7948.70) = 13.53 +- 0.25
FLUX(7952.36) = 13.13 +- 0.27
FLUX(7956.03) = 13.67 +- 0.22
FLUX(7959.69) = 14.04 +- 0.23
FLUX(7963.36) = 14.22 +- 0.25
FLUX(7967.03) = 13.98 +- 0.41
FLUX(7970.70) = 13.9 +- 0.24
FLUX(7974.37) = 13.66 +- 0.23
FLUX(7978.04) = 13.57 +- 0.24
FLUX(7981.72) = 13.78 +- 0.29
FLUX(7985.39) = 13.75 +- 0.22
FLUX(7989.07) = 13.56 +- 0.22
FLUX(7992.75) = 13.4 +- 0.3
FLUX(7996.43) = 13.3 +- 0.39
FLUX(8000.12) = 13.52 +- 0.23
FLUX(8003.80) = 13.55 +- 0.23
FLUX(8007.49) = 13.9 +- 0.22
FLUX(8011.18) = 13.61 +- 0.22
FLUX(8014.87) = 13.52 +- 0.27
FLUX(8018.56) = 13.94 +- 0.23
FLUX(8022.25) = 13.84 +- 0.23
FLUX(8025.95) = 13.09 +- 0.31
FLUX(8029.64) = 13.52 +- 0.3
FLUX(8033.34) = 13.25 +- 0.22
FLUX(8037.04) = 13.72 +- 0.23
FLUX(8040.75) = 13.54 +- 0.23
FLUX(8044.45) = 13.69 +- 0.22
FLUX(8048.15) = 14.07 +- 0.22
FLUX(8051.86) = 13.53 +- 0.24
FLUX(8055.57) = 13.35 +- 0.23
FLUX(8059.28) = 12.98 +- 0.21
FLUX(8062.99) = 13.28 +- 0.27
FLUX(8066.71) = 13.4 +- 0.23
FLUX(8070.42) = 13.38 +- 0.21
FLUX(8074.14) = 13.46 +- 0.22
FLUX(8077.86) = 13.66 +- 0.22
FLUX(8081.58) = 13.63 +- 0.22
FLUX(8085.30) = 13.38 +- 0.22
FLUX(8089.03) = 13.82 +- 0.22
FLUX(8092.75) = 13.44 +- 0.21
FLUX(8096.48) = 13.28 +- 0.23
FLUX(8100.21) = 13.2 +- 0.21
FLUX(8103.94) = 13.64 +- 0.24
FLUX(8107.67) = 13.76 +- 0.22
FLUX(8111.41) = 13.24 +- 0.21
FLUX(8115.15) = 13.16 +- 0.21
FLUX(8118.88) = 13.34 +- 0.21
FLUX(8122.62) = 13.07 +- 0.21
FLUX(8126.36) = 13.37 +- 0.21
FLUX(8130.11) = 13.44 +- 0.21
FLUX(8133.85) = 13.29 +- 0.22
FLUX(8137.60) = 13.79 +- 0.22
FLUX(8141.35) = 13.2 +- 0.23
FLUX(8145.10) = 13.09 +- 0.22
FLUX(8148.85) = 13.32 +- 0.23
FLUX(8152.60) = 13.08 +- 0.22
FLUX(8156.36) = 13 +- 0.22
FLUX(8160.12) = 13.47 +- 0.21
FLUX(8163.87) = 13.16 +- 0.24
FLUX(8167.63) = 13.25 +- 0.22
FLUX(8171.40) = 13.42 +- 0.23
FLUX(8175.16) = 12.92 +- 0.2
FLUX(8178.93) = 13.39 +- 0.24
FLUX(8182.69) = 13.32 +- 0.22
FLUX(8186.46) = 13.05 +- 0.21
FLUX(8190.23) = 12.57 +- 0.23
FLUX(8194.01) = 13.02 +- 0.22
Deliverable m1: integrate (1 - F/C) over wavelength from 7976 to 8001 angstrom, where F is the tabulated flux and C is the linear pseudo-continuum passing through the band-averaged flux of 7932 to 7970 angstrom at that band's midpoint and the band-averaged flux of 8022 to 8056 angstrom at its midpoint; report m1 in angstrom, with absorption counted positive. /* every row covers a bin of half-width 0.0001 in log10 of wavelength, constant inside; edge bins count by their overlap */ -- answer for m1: 0.2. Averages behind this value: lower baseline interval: 13.7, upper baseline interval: 13.6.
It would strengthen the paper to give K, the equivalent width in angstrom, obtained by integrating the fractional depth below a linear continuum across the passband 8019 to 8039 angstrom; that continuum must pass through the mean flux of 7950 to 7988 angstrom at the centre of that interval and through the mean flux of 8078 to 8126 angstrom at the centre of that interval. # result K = 0.1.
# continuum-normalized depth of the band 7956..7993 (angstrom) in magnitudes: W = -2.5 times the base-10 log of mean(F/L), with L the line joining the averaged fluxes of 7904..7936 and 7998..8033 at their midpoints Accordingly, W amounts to -0.01 mag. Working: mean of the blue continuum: 13.8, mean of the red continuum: 13.6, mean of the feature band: 13.8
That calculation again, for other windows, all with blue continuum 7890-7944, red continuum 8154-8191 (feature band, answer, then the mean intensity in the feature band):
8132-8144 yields -0.01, 13.4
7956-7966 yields -0.03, 14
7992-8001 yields 0.02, 13.4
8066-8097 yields -0.01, 13.5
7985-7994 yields 0.01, 13.5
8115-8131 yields 0.00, 13.3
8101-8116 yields -0.01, 13.4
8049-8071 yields 0.01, 13.3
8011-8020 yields -0.01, 13.7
